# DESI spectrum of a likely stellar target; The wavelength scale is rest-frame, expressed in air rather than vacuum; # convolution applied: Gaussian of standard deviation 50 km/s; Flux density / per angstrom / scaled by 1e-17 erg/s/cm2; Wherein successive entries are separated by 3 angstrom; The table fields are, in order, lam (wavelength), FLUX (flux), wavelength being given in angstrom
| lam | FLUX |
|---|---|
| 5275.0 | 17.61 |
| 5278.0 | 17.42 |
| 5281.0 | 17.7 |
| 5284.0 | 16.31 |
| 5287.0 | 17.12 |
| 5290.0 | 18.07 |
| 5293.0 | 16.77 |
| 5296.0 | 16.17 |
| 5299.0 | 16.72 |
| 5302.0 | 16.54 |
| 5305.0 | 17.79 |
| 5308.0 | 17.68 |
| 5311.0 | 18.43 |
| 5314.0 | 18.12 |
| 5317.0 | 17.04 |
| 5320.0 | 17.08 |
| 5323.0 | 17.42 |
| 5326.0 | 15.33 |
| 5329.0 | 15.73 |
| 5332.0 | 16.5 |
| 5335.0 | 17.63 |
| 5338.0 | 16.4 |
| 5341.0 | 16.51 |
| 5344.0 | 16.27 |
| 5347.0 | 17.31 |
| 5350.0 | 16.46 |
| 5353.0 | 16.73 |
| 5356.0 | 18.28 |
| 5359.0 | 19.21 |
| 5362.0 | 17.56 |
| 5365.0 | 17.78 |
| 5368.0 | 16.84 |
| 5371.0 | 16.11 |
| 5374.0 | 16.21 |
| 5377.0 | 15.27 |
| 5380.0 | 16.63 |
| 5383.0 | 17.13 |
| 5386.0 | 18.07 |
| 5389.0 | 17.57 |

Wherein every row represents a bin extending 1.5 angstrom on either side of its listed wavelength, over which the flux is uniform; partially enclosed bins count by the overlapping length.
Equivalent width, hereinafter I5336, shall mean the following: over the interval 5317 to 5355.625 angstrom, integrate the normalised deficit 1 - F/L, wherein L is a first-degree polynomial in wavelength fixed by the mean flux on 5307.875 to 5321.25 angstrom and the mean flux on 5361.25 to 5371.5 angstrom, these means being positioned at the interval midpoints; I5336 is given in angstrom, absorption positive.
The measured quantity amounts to 1.7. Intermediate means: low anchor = 17.7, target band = 16.7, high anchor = 17.1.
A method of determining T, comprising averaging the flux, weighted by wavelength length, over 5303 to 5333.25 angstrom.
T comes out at 17.1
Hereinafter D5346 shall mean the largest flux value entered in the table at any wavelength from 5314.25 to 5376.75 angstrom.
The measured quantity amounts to 19.21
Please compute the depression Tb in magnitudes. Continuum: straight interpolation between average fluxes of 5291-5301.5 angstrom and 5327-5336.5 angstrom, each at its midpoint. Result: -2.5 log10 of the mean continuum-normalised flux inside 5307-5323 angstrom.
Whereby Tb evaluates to -0.067 mag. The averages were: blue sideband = 16.6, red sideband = 16.6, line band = 17.6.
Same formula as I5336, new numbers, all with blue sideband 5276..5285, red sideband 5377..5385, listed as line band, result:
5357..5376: -0.59 angstrom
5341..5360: -0.49 angstrom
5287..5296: 0.00 angstrom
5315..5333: 0.44 angstrom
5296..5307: 0.11 angstrom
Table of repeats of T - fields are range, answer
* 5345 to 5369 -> 17.5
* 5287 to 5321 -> 17.3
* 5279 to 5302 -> 17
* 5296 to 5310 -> 17.1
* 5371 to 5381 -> 16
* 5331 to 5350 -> 16.8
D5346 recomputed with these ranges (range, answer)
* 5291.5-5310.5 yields 17.79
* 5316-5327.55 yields 17.42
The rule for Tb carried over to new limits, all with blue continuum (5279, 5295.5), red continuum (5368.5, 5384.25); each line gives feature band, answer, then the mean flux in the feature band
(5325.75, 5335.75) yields 0.03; 16.3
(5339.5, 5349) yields -0.01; 16.7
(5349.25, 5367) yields -0.08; 17.7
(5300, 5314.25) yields -0.04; 17.6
